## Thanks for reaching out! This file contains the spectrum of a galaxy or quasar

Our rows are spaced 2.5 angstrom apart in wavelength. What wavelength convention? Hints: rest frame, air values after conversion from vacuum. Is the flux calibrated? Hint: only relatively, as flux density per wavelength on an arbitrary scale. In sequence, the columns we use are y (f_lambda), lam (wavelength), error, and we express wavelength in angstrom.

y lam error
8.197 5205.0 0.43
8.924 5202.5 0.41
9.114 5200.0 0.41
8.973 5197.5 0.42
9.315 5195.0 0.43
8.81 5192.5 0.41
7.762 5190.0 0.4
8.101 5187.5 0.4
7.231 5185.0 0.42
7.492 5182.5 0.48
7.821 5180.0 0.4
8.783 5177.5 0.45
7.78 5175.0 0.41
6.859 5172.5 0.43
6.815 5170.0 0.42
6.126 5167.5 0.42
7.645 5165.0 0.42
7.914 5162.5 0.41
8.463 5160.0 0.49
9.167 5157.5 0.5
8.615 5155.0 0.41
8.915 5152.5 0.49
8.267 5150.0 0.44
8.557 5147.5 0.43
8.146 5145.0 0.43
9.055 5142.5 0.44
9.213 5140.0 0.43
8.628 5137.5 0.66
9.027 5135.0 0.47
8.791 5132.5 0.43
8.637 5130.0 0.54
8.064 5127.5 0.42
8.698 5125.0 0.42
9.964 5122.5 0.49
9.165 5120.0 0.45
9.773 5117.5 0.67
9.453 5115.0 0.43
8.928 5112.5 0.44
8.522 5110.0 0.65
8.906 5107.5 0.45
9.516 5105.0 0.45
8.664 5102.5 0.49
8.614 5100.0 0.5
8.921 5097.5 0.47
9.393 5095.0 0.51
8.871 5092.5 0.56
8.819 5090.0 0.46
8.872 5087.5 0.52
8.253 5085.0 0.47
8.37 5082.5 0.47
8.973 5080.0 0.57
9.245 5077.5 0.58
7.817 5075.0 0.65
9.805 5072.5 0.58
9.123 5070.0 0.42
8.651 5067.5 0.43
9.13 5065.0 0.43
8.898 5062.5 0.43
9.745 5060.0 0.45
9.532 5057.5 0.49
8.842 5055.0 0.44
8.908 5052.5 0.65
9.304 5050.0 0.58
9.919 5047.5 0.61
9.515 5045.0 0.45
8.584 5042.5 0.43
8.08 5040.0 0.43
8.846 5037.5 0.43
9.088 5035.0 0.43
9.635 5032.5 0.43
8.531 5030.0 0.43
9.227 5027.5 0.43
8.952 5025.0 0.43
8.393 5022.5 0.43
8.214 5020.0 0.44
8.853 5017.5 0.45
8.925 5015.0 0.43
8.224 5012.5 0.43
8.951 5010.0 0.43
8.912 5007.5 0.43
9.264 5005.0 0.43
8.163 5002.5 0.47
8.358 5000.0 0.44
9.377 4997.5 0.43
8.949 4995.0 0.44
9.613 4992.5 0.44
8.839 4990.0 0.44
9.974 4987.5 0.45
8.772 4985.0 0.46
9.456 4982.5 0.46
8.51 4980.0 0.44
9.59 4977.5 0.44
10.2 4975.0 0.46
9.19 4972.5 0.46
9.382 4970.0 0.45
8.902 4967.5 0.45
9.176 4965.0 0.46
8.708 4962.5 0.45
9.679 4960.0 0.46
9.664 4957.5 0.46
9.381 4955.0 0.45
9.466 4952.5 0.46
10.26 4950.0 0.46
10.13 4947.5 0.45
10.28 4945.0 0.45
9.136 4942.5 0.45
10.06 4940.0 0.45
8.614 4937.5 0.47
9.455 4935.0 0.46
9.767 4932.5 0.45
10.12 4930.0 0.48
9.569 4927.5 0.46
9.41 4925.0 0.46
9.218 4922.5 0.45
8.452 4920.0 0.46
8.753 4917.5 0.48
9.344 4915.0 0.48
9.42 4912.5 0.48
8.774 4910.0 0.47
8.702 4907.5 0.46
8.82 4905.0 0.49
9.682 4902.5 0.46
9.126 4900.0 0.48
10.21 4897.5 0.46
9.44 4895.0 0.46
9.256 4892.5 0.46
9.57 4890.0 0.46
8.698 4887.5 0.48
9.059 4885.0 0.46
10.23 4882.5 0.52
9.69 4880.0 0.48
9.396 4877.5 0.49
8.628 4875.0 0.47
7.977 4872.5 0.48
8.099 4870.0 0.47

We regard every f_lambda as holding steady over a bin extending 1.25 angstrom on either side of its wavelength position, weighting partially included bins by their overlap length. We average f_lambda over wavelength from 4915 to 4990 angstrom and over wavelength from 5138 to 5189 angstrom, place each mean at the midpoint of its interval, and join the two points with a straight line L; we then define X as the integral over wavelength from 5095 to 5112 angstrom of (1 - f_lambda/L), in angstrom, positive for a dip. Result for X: -0.9 angstrom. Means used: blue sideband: 9.41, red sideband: 8.06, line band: 8.9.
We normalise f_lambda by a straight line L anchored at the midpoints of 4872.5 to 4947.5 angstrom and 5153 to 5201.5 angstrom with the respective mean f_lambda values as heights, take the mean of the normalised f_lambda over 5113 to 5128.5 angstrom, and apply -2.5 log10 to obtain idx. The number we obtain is -0.11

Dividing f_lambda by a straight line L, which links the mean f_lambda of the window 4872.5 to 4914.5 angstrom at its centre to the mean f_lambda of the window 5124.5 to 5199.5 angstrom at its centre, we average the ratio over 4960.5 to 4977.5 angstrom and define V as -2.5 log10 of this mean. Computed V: -0.04 mag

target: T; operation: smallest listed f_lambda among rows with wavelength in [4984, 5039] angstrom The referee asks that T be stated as 8.163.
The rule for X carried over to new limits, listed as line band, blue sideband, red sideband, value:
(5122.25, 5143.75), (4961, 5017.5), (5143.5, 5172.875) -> -1.8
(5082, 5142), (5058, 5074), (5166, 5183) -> -3.6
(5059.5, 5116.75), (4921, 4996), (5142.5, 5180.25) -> -2.6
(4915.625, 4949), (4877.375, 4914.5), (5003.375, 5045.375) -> -1.0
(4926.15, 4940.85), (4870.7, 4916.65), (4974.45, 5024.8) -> -0.8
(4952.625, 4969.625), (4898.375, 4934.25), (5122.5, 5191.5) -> -0.4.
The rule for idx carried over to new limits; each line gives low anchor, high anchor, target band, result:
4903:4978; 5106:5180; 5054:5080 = -0.029 mag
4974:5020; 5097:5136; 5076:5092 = 0.030 mag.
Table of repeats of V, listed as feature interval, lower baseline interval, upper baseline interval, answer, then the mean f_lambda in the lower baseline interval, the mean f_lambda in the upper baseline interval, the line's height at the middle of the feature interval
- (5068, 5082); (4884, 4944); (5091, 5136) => 0.01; 9.28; 8.99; 9.05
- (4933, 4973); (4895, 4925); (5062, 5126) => -0.04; 9.16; 8.98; 9.12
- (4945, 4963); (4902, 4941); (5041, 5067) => -0.05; 9.25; 9.21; 9.24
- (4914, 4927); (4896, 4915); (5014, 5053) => 0.02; 9.26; 8.94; 9.22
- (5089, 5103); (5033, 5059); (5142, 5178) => -0.03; 9.08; 8.04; 8.63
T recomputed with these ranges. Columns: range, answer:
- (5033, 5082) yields 7.817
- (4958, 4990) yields 8.51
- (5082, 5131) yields 8.064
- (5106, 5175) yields 6.126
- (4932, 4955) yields 8.614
